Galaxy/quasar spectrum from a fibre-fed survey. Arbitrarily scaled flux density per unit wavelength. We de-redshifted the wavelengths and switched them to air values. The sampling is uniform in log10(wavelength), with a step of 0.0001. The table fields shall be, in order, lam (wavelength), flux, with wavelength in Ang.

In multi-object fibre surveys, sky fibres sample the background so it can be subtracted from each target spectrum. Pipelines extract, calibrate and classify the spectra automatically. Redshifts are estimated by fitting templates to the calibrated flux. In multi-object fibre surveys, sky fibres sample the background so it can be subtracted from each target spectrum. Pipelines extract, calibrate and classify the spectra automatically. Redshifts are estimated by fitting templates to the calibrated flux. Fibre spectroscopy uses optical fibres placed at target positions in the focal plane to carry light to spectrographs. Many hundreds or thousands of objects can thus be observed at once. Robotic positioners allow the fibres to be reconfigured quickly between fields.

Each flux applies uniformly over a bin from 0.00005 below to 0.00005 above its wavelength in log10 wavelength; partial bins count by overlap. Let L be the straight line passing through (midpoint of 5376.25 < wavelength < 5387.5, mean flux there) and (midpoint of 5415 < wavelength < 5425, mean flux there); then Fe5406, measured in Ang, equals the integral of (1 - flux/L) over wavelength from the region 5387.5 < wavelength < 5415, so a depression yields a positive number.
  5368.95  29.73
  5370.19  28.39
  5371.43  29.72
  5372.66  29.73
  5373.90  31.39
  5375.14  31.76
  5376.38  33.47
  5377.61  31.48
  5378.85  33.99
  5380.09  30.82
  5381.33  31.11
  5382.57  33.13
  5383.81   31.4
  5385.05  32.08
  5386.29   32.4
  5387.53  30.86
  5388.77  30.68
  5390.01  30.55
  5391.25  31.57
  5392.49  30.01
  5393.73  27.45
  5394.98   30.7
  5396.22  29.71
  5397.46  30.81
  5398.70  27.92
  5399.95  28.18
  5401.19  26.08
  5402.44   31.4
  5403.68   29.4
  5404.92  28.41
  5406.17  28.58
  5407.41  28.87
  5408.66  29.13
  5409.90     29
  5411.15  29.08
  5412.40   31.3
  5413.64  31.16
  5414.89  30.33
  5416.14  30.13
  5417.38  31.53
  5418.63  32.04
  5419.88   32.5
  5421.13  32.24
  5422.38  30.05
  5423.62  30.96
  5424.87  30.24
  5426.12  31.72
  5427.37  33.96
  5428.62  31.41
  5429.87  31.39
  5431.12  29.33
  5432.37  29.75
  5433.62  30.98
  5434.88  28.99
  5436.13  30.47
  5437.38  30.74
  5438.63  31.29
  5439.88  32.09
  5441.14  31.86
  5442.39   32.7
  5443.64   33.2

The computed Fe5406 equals 1.80 Ang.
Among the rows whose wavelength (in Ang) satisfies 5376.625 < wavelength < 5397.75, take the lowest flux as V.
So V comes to 27.45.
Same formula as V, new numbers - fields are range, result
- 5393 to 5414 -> 26.08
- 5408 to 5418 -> 29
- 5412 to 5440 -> 28.99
